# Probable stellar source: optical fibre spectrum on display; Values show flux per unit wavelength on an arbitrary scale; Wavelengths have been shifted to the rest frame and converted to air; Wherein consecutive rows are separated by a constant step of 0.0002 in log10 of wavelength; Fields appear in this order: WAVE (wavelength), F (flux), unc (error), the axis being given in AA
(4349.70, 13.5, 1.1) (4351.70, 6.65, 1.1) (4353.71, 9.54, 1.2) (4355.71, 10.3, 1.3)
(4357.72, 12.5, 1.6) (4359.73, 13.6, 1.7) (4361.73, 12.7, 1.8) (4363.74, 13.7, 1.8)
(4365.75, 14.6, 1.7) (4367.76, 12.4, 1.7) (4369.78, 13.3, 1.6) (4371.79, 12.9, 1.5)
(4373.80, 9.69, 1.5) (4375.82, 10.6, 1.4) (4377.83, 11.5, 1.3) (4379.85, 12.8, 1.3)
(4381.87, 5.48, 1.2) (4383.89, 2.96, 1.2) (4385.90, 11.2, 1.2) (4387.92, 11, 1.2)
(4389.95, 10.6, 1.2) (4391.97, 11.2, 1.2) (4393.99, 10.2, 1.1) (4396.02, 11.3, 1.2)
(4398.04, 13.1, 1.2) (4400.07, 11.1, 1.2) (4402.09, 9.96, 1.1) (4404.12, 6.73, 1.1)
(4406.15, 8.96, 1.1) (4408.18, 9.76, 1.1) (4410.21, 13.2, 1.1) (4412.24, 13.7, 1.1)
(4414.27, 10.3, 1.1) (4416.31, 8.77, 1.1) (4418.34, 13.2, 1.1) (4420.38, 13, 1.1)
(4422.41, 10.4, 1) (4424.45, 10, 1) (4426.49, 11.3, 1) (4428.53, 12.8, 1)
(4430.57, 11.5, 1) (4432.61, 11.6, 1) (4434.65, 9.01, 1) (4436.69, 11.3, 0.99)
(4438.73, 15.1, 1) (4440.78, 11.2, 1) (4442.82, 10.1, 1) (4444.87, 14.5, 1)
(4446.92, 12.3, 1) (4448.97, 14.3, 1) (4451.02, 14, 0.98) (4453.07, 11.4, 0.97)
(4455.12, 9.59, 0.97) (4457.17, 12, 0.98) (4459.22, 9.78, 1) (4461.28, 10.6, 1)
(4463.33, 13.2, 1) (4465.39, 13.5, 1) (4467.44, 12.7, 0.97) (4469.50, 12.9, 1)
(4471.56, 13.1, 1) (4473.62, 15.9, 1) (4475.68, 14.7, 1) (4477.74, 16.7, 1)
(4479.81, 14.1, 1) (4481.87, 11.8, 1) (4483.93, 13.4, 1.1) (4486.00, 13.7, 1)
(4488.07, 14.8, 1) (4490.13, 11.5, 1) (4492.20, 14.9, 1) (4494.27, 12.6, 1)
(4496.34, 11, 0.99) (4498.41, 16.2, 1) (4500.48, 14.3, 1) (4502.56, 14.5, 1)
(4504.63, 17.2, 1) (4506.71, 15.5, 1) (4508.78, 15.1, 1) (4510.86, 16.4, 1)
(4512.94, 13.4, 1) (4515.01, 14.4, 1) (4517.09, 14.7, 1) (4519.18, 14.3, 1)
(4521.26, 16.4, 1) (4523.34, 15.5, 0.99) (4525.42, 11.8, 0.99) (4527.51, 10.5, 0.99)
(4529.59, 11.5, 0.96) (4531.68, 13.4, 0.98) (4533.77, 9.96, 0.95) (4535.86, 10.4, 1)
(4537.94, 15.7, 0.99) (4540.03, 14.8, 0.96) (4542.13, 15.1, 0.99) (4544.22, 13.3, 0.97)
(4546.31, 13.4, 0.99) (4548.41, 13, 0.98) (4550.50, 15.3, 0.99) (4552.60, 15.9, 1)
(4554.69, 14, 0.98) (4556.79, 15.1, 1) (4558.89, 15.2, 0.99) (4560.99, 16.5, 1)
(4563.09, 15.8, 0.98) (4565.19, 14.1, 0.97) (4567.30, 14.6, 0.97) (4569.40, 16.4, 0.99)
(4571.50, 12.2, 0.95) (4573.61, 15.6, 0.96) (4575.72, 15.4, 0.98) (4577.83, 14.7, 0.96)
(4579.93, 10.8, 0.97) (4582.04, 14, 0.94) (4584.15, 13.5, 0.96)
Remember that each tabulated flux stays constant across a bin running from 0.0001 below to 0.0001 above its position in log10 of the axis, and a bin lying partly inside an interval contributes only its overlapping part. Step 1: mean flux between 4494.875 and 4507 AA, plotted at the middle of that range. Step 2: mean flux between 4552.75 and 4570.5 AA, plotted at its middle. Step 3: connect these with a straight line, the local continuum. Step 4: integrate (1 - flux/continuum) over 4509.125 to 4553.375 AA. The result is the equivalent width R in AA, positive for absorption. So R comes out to 3.5 AA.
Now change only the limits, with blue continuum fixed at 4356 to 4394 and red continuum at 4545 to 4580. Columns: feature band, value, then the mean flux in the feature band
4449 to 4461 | 1.07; 11.6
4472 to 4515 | -3.08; 14.4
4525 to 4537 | 2.41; 11.3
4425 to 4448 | 0.94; 11.8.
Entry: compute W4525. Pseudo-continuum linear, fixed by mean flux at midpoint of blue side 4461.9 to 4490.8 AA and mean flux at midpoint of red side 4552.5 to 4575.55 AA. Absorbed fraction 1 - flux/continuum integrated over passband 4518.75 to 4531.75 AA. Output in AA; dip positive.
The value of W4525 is 1.0 AA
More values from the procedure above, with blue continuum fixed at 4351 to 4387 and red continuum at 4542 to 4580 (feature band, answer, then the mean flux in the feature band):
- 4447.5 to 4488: -0.6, 13.1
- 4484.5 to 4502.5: -0.4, 13.7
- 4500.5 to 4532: -1.3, 14.3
